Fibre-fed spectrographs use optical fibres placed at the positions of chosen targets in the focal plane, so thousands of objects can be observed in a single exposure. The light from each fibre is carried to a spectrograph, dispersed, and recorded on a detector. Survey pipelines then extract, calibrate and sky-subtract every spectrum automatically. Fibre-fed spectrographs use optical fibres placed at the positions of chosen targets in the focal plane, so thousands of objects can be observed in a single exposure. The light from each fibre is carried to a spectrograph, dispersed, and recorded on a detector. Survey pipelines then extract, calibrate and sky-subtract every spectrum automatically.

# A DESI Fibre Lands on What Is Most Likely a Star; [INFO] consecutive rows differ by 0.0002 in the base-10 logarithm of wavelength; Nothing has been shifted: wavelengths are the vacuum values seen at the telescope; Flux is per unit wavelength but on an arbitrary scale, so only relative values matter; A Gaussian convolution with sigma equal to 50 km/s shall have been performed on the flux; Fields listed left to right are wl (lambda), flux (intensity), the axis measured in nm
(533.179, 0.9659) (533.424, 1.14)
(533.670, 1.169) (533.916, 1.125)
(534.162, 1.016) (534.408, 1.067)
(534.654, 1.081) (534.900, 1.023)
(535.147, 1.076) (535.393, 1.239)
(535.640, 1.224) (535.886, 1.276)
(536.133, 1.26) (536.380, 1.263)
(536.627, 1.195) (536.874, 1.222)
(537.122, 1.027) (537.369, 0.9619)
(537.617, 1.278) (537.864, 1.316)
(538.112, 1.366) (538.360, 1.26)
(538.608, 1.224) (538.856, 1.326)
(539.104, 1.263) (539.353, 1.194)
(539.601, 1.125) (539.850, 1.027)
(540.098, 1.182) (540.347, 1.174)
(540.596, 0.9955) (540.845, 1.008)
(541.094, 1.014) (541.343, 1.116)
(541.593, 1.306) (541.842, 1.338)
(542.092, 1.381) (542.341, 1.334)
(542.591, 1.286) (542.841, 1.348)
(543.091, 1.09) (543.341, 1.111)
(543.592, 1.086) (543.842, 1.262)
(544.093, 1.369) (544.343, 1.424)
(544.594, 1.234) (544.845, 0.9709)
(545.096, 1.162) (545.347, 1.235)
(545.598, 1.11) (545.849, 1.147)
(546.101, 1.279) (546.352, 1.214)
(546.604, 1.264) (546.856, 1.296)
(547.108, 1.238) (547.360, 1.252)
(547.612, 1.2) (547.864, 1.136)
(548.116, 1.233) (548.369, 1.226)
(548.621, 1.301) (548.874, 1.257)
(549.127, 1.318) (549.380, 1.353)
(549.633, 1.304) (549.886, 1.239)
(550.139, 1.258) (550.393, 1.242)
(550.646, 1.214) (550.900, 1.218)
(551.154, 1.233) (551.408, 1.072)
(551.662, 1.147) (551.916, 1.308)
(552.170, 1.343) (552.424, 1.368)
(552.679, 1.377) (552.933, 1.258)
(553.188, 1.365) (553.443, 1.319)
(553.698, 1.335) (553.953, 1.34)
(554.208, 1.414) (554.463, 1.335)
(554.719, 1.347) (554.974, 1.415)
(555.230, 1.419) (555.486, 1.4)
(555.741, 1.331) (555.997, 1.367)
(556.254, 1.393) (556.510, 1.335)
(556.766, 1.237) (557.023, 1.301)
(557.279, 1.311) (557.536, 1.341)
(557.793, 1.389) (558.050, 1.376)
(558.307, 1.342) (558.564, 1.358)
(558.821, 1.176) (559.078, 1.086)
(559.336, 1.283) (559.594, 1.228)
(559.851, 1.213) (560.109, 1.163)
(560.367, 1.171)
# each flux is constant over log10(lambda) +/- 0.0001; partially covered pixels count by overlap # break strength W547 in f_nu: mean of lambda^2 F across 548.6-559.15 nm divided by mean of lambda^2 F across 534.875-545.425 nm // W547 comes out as 1.1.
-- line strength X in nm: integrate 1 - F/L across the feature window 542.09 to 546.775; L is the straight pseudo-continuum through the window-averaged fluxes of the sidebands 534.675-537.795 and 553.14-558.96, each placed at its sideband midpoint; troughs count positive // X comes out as 0.07 nm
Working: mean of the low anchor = 1.17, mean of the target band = 1.22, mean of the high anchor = 1.34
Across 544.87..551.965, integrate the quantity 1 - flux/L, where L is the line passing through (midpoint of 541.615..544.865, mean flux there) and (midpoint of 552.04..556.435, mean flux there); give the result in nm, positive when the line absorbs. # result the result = 0.438 nm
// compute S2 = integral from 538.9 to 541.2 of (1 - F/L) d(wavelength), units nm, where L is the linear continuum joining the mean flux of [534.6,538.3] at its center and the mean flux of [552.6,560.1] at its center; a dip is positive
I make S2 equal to 0.18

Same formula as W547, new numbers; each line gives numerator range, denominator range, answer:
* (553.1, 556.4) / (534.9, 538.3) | 1.22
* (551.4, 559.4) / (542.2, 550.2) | 1.11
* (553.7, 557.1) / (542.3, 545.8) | 1.17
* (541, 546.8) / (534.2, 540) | 1.06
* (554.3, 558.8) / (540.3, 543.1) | 1.18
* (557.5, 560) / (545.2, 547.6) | 1.09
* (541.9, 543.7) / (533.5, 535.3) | 1.18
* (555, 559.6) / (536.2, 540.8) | 1.19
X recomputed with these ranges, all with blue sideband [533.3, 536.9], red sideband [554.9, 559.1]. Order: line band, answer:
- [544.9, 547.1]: 0.067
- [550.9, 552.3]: 0.075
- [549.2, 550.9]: 0.015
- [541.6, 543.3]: -0.100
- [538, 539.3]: -0.106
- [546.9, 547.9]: 0.028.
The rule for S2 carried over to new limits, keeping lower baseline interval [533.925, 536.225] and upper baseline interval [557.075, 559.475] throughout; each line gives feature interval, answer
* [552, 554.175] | -0.14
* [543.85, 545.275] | -0.04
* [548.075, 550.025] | -0.08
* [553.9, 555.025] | -0.09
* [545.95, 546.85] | -0.03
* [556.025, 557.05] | -0.03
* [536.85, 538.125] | -0.03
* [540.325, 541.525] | 0.12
